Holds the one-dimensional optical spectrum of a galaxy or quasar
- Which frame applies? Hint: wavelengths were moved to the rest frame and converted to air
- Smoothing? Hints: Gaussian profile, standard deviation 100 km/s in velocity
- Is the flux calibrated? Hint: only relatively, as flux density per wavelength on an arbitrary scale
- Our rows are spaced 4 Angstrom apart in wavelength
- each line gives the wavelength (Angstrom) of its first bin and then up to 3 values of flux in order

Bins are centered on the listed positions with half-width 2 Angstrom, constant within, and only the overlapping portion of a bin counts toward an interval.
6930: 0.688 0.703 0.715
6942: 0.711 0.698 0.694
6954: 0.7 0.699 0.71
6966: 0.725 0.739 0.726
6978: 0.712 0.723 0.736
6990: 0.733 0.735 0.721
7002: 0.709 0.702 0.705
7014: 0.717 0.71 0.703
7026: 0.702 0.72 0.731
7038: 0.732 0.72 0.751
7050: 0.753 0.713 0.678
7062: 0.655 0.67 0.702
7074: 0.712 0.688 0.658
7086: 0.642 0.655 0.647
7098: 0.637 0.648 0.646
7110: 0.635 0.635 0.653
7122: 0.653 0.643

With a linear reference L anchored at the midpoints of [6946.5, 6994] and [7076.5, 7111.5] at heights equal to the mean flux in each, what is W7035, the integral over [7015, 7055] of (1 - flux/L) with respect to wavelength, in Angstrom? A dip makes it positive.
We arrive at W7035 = -2.41 Angstrom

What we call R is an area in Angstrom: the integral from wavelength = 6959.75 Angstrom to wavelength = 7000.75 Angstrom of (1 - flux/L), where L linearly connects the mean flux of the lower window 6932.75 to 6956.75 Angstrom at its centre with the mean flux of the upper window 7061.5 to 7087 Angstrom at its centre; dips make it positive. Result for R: -1.7 Angstrom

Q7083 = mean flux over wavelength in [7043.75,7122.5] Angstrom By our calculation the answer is 0.672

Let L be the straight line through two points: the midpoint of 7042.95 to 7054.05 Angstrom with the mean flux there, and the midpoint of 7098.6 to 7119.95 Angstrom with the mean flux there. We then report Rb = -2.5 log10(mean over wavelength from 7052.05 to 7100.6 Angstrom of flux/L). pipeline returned 0.04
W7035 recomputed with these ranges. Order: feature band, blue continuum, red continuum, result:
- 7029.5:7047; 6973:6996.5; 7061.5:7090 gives -0.86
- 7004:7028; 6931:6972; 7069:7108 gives -0.68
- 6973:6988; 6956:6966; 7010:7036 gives -0.30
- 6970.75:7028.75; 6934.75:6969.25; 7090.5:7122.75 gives -2.46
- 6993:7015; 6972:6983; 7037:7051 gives 0.41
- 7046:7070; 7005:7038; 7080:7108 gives -0.67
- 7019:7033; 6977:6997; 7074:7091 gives -0.14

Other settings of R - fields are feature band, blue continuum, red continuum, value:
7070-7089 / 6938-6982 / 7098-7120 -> -0.6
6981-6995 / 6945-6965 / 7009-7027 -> -0.5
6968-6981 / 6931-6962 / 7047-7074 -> -0.4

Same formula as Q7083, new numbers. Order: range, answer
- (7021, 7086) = 0.704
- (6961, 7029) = 0.718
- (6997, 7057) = 0.719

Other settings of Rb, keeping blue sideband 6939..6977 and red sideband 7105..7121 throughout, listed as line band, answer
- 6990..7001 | -0.049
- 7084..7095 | 0.008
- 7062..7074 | -0.036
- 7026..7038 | -0.068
